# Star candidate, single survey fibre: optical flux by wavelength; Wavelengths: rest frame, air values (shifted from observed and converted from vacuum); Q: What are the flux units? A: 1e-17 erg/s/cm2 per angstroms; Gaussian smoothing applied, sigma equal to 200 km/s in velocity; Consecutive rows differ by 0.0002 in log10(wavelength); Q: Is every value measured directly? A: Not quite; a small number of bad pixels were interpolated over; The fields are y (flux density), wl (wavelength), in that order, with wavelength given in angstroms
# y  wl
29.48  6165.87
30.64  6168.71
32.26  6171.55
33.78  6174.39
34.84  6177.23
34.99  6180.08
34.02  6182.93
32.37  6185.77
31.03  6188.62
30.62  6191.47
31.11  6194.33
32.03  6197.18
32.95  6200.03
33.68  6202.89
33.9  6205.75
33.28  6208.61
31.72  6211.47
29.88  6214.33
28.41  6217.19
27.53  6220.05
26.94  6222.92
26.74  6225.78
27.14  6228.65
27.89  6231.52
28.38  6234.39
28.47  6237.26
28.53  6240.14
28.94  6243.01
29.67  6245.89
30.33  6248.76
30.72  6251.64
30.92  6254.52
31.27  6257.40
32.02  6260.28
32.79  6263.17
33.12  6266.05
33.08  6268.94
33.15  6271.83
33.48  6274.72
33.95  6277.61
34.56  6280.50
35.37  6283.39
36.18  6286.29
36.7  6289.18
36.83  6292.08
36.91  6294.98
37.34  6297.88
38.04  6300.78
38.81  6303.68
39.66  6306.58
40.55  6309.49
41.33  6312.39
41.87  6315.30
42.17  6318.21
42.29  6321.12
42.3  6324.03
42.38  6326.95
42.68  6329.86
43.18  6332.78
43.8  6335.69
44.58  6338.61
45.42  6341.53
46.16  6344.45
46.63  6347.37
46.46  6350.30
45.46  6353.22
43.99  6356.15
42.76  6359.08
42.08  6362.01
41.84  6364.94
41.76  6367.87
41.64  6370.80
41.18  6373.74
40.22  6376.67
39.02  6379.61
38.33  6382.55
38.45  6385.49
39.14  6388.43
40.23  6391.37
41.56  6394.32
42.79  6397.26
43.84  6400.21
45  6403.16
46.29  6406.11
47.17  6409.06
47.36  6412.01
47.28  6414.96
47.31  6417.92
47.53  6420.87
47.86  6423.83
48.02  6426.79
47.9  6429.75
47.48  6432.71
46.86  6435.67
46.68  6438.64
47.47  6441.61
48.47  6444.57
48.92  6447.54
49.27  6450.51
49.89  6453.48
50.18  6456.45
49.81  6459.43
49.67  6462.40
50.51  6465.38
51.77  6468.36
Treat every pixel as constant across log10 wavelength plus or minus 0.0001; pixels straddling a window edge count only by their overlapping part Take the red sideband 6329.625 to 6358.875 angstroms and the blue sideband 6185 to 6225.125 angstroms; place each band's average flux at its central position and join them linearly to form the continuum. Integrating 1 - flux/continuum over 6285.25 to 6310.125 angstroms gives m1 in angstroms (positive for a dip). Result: 1.5 angstroms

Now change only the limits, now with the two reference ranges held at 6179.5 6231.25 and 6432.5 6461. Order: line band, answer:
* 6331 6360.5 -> -2.6 angstroms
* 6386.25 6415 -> 0.9 angstroms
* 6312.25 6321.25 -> -0.7 angstroms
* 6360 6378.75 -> 0.6 angstroms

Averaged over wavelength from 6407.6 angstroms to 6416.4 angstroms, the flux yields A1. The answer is 47.3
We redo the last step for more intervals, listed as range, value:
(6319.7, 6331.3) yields 42.4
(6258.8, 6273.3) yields 32.8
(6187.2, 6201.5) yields 31.5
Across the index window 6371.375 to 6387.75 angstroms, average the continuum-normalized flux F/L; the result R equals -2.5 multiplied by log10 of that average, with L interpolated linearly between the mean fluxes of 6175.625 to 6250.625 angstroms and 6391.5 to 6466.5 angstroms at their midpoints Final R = 0.10 mag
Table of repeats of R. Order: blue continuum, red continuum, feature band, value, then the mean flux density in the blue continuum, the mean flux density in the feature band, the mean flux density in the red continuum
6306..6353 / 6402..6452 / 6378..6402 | 0.137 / 43.3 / 40.5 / 47.5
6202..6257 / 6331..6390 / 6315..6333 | -0.091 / 29.6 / 42.4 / 42.6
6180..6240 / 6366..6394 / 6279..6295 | -0.036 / 30.5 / 36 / 40.1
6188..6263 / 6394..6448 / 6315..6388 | -0.050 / 30.2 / 42.6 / 46.7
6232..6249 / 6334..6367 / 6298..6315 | -0.040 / 28.9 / 39.7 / 44.4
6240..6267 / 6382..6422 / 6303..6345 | -0.148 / 30.9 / 42.5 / 43.8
